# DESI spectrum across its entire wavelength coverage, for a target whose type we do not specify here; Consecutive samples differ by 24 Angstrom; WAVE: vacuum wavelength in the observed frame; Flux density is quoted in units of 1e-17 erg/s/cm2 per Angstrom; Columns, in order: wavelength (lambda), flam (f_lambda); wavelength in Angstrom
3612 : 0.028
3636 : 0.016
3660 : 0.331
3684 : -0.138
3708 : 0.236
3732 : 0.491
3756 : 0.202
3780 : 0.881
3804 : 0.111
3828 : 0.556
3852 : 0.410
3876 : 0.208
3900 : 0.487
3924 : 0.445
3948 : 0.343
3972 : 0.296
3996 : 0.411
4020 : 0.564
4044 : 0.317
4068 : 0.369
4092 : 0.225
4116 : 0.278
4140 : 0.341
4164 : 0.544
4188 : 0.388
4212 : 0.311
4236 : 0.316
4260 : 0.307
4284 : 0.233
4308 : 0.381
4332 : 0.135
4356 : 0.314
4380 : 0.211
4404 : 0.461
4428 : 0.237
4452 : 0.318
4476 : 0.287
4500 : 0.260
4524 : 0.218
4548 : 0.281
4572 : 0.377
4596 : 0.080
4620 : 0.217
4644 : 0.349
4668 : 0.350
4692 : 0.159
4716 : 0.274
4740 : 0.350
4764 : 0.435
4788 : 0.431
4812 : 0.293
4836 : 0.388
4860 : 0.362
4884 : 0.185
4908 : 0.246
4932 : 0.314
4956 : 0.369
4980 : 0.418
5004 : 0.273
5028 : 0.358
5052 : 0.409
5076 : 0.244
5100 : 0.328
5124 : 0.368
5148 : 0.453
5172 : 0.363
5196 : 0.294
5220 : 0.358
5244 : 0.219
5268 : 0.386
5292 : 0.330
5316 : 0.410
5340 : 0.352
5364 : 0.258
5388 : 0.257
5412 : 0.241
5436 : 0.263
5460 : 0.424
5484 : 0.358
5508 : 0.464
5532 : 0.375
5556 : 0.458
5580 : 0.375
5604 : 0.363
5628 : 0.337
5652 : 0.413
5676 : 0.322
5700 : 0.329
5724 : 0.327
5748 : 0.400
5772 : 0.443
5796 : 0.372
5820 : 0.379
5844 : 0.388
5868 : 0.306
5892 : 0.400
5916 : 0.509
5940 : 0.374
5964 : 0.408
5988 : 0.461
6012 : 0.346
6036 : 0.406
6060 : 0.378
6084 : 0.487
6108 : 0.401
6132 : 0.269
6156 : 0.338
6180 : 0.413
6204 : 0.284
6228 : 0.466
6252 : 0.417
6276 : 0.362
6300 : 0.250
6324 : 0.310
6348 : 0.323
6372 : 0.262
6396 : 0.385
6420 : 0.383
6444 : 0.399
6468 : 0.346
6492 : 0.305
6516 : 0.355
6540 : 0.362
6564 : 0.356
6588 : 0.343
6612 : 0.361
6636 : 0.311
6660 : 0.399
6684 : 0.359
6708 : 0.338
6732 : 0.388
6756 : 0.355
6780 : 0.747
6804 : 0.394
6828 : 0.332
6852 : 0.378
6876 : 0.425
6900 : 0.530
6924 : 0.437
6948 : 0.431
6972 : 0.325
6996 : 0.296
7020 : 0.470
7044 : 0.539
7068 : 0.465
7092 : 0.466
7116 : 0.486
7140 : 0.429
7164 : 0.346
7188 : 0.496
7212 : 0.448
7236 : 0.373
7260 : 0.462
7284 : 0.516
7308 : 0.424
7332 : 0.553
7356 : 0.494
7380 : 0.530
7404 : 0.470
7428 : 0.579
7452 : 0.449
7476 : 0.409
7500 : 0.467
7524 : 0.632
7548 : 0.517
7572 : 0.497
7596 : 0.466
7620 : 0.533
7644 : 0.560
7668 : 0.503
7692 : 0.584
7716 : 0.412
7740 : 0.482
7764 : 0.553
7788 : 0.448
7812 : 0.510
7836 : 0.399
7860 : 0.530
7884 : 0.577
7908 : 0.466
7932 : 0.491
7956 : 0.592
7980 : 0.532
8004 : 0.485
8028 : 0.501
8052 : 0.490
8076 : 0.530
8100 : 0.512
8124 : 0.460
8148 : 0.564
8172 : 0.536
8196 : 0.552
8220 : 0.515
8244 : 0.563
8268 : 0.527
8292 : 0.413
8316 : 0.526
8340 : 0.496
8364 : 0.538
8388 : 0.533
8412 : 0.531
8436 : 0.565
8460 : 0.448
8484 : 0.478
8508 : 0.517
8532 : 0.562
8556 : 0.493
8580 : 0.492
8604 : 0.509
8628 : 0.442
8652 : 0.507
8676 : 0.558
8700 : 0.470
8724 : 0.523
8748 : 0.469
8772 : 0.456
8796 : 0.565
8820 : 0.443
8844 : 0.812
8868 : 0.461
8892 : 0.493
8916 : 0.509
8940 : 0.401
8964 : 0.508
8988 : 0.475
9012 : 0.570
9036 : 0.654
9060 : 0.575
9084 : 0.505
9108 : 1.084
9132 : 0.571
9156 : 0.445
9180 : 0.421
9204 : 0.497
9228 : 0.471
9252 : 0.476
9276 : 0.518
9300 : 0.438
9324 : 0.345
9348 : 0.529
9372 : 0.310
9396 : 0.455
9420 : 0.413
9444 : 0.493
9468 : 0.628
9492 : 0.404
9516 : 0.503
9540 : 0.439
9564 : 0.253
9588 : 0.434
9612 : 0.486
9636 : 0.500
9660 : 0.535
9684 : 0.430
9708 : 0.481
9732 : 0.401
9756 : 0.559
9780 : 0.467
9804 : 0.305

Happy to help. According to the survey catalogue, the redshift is 0.820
